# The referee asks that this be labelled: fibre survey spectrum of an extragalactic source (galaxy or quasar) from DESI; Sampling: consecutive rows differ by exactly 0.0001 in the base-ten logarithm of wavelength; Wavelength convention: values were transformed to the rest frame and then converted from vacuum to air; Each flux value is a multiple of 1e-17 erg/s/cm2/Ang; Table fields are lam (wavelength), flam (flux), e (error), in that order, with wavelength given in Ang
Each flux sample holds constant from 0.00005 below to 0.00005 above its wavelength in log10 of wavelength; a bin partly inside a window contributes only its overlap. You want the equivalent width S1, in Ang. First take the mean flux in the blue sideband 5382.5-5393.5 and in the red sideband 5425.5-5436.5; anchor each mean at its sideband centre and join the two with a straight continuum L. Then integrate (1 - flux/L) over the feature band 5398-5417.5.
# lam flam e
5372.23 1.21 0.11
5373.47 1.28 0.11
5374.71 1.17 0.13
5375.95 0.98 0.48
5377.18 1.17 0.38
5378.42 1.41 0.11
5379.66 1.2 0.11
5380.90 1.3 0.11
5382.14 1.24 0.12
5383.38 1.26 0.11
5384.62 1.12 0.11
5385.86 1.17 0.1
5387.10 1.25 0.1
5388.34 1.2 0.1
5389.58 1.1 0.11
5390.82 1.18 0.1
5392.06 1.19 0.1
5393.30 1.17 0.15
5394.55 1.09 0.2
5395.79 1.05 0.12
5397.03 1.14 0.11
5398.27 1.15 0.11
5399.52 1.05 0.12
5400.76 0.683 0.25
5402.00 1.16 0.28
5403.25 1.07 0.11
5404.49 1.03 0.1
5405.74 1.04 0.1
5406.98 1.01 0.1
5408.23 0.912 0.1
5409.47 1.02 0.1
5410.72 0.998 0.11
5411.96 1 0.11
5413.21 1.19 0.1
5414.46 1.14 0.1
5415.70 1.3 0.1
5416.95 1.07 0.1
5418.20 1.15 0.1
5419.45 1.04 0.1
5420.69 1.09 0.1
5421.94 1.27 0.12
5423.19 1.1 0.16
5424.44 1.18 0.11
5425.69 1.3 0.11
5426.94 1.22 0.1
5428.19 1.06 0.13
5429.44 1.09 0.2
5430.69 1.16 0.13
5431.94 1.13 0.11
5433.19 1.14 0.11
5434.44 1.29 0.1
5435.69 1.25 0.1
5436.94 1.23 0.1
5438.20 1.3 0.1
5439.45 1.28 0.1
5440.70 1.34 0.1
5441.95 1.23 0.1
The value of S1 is 2.2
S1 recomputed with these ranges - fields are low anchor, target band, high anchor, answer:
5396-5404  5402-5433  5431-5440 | 0.7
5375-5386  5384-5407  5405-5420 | 0.9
